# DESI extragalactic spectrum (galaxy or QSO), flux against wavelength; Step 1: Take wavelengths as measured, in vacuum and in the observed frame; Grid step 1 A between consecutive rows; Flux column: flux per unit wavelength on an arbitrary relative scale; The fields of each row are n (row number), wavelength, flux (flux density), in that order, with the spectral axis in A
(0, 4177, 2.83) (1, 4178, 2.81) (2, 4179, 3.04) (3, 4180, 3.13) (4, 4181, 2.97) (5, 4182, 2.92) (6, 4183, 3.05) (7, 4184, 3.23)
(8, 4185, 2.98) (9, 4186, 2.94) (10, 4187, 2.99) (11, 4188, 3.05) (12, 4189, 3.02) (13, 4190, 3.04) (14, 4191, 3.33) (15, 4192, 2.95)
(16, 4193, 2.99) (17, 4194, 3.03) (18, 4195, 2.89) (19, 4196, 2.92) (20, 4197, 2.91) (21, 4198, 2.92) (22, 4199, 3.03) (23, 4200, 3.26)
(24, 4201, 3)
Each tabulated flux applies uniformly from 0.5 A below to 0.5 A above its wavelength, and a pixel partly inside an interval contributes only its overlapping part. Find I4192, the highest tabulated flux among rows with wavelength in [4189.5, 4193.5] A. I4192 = 3.33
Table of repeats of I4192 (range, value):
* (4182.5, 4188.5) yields 3.23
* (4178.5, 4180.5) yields 3.13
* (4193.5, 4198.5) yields 3.03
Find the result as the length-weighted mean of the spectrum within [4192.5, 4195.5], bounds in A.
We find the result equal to 2.97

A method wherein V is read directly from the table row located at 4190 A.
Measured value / 3.04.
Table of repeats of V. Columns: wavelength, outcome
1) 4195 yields 2.89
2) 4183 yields 3.05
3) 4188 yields 3.05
